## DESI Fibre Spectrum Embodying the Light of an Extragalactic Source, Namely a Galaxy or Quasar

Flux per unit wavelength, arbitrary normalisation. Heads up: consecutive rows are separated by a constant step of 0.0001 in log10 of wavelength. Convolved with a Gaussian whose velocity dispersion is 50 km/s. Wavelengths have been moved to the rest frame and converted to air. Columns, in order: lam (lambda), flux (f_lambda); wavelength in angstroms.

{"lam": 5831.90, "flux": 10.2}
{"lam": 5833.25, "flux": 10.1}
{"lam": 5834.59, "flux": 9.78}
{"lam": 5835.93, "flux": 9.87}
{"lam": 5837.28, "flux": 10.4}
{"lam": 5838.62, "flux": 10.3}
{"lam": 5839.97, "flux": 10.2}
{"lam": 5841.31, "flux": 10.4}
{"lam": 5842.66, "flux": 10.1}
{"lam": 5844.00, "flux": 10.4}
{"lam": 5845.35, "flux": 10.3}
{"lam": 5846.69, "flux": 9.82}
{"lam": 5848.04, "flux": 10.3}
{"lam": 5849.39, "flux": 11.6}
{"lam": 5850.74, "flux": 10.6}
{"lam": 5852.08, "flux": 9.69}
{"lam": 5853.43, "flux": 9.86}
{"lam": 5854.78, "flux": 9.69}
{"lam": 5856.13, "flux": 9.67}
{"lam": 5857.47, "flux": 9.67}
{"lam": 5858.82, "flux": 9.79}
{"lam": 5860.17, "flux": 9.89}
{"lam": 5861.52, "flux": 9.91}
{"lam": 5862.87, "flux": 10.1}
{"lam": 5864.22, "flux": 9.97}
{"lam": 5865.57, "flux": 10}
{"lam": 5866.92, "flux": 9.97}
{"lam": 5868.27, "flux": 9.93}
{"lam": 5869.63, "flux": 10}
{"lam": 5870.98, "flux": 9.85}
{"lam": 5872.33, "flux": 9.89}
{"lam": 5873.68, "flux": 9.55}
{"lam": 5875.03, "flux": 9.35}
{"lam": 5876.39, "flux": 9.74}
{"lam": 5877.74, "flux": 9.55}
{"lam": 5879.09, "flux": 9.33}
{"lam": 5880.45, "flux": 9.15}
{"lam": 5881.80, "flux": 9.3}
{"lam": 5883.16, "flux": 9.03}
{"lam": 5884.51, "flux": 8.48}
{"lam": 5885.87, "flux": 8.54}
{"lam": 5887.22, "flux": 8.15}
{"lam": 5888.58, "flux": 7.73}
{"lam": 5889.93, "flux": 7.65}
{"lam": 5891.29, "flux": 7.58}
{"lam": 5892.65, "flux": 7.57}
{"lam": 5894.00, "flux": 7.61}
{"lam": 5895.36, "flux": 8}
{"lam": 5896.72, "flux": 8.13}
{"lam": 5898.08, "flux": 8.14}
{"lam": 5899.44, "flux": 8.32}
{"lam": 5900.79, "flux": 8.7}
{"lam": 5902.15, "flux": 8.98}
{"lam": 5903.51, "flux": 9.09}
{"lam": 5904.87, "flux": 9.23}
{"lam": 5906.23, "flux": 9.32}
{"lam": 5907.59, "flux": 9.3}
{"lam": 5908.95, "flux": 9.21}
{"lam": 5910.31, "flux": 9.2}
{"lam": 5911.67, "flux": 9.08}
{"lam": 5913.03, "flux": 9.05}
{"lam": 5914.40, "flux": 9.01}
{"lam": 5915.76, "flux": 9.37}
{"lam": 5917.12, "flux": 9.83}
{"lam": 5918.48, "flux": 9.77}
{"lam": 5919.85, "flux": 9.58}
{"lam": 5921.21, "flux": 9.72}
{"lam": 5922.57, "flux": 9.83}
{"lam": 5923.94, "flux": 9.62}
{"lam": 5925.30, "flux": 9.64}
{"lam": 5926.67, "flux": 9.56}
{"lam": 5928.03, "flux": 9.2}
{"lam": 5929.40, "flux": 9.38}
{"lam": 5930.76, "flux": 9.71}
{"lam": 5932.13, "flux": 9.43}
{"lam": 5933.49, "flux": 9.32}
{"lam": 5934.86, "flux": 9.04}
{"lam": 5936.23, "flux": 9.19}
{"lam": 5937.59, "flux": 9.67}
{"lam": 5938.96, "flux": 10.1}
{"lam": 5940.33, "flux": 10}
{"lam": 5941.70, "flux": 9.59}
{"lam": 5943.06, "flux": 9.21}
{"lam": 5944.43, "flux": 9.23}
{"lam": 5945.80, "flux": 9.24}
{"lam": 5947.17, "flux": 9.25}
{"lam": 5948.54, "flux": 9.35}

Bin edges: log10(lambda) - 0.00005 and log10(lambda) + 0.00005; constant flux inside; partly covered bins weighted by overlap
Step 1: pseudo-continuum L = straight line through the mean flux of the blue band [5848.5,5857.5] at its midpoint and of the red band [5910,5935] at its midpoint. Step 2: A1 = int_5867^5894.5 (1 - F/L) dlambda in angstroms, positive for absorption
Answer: 2.6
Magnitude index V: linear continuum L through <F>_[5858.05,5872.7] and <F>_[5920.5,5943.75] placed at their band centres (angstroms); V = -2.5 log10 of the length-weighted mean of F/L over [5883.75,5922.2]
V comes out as 0.11 mag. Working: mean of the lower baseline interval 9.93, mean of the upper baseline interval 9.54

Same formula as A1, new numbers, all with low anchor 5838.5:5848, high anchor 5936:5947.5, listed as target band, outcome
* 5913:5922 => 0.2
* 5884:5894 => 2.0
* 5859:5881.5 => 0.6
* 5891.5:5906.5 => 2.2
